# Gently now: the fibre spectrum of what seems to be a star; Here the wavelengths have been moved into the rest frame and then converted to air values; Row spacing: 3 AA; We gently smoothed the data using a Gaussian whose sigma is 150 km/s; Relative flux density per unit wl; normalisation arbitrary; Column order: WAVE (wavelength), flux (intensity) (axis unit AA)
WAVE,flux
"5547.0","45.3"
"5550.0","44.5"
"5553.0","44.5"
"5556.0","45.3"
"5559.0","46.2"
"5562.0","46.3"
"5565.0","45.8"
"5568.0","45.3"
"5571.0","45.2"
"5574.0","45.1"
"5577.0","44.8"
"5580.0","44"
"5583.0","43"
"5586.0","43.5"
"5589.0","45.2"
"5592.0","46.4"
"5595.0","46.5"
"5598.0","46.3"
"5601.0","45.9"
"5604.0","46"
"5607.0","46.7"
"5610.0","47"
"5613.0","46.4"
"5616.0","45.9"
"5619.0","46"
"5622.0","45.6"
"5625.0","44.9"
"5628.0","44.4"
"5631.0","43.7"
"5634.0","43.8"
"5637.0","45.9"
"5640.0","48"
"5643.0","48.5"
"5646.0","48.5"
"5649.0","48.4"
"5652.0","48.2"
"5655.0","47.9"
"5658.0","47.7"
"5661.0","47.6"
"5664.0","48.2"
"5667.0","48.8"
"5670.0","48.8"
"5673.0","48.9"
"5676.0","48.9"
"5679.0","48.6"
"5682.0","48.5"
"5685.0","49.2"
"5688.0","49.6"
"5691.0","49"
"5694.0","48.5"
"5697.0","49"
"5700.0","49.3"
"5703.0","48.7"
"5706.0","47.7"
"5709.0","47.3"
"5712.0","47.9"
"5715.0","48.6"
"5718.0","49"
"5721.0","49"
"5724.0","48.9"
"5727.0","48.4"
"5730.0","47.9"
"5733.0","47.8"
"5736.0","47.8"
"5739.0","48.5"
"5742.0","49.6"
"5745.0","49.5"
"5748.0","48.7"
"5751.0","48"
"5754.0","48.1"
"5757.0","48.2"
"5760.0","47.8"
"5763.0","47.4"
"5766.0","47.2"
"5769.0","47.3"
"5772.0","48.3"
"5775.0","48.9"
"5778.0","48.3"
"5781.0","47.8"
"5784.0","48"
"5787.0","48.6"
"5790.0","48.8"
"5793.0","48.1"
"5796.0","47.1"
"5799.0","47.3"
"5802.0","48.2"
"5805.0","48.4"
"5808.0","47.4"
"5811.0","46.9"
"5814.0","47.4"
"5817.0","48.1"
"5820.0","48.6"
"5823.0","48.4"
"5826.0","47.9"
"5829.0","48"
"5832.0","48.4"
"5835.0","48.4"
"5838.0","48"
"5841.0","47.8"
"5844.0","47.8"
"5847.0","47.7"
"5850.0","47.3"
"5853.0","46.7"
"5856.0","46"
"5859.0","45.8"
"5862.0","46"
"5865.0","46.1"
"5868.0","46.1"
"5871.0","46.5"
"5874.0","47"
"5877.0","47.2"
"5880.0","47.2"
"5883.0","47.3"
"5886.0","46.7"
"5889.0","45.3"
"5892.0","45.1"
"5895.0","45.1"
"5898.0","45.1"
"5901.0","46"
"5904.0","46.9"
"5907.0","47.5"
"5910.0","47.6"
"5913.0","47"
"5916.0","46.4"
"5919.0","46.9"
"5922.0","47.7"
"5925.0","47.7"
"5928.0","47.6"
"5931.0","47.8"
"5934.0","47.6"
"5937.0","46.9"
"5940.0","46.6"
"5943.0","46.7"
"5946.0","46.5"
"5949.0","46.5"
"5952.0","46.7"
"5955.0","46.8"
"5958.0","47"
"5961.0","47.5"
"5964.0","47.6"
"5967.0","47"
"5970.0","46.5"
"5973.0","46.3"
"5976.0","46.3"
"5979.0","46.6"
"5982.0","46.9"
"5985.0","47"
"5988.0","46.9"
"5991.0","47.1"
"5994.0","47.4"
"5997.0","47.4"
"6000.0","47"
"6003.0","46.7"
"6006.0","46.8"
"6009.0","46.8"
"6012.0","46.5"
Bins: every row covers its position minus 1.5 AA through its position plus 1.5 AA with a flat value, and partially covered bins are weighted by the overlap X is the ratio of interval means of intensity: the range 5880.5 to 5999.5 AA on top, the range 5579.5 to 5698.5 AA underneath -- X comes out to 1.0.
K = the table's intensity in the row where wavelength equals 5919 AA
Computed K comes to 46.9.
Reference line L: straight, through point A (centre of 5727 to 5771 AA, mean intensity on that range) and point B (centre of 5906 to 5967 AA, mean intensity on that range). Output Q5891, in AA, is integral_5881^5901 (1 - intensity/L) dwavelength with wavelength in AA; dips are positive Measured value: 0.7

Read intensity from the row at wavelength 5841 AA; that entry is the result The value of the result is 47.8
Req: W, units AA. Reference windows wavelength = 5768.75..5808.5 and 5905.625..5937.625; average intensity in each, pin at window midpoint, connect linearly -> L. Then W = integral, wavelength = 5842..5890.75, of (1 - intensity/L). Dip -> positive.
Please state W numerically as 1.0 AA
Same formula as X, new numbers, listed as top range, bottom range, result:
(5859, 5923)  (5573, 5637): 1.03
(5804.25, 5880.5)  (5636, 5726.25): 0.98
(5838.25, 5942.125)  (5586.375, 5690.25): 0.99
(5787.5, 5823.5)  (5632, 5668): 1.01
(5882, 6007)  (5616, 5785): 0.98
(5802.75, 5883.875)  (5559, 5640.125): 1.04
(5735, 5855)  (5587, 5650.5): 1.04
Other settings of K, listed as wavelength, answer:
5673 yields 48.9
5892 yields 45.1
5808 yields 47.4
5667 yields 48.8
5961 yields 47.5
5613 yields 46.4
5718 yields 49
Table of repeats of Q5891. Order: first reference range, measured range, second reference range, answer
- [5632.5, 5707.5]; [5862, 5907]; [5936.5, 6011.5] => 0.9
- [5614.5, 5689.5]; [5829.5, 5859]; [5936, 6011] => -0.3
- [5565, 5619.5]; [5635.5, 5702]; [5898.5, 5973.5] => -3.8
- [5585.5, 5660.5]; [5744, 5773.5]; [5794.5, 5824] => -0.4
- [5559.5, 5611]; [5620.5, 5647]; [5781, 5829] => 0.1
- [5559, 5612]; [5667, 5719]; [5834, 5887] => -2.9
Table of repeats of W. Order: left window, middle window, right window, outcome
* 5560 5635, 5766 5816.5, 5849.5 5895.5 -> -2.0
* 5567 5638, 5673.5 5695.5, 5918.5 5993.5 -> -1.5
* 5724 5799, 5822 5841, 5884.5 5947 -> -0.3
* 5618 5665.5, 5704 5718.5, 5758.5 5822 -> -0.2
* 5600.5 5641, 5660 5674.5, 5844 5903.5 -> -0.8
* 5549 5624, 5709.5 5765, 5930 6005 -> -2.8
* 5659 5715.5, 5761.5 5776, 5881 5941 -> 0.0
